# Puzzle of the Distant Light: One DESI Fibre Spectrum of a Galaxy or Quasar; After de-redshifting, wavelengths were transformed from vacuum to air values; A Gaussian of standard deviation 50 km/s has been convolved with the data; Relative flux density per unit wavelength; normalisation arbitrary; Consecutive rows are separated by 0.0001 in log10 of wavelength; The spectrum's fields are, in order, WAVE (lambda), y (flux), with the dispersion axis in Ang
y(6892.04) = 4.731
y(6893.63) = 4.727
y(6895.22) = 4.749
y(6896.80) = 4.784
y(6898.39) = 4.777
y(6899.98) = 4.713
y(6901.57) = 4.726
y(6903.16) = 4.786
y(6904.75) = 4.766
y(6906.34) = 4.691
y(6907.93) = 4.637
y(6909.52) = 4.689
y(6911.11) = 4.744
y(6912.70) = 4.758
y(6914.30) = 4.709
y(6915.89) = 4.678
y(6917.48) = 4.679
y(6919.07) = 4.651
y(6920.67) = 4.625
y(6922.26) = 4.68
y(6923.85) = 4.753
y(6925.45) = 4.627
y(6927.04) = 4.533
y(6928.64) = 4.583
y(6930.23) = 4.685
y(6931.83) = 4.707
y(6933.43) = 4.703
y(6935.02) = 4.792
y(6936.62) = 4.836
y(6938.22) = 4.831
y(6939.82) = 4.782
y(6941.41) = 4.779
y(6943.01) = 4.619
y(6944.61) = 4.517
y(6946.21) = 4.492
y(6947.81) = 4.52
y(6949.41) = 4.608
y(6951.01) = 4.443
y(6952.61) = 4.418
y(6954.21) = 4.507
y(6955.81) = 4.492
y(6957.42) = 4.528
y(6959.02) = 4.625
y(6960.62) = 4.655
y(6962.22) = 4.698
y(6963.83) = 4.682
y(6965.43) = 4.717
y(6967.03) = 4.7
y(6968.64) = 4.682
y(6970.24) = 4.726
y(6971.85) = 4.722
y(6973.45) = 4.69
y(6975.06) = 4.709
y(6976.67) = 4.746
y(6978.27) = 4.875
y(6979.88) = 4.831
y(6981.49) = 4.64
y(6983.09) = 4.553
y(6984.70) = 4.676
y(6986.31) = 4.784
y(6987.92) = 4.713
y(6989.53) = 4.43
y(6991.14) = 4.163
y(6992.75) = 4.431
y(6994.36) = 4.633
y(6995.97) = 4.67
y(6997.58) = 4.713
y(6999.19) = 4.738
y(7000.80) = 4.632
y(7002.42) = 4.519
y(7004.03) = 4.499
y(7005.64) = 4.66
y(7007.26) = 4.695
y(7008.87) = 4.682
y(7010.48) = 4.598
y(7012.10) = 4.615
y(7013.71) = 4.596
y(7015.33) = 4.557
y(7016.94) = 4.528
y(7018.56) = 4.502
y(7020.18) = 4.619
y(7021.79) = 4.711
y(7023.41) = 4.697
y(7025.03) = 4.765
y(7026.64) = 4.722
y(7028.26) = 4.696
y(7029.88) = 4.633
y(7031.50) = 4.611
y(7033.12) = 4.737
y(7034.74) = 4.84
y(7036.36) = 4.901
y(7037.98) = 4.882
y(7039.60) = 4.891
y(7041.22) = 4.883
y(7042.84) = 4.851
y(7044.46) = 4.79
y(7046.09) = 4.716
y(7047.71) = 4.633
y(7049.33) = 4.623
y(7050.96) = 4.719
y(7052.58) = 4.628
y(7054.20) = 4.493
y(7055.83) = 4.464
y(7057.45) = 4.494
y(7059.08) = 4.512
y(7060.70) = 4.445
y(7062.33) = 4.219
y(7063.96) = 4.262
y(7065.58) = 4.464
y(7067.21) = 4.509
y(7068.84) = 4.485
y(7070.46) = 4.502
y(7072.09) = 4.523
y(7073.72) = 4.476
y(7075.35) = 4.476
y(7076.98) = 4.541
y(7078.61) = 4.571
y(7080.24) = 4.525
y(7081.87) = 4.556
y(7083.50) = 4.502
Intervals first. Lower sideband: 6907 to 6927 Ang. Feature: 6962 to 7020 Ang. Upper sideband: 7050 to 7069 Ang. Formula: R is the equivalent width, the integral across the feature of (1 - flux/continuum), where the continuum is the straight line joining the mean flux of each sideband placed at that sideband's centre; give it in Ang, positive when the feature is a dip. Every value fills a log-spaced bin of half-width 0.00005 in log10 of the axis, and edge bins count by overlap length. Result -0.8 Ang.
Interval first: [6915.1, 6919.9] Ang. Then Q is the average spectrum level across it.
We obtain 4.67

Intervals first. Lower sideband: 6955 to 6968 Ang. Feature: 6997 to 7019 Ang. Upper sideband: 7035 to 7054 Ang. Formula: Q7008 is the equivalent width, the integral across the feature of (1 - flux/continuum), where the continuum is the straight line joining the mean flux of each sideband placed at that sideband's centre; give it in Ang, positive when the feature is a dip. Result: 0.5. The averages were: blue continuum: 4.64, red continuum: 4.77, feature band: 4.61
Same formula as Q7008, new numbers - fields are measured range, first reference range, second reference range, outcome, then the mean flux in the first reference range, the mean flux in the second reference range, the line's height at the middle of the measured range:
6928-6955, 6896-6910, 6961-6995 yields 0.3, 4.73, 4.66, 4.69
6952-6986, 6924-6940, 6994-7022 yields 0.0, 4.7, 4.62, 4.66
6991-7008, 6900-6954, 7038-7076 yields 0.1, 4.67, 4.57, 4.62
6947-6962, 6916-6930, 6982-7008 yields 0.3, 4.65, 4.59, 4.62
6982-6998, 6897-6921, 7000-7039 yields 0.3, 4.71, 4.66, 4.68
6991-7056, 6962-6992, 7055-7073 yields -1.7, 4.67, 4.44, 4.55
